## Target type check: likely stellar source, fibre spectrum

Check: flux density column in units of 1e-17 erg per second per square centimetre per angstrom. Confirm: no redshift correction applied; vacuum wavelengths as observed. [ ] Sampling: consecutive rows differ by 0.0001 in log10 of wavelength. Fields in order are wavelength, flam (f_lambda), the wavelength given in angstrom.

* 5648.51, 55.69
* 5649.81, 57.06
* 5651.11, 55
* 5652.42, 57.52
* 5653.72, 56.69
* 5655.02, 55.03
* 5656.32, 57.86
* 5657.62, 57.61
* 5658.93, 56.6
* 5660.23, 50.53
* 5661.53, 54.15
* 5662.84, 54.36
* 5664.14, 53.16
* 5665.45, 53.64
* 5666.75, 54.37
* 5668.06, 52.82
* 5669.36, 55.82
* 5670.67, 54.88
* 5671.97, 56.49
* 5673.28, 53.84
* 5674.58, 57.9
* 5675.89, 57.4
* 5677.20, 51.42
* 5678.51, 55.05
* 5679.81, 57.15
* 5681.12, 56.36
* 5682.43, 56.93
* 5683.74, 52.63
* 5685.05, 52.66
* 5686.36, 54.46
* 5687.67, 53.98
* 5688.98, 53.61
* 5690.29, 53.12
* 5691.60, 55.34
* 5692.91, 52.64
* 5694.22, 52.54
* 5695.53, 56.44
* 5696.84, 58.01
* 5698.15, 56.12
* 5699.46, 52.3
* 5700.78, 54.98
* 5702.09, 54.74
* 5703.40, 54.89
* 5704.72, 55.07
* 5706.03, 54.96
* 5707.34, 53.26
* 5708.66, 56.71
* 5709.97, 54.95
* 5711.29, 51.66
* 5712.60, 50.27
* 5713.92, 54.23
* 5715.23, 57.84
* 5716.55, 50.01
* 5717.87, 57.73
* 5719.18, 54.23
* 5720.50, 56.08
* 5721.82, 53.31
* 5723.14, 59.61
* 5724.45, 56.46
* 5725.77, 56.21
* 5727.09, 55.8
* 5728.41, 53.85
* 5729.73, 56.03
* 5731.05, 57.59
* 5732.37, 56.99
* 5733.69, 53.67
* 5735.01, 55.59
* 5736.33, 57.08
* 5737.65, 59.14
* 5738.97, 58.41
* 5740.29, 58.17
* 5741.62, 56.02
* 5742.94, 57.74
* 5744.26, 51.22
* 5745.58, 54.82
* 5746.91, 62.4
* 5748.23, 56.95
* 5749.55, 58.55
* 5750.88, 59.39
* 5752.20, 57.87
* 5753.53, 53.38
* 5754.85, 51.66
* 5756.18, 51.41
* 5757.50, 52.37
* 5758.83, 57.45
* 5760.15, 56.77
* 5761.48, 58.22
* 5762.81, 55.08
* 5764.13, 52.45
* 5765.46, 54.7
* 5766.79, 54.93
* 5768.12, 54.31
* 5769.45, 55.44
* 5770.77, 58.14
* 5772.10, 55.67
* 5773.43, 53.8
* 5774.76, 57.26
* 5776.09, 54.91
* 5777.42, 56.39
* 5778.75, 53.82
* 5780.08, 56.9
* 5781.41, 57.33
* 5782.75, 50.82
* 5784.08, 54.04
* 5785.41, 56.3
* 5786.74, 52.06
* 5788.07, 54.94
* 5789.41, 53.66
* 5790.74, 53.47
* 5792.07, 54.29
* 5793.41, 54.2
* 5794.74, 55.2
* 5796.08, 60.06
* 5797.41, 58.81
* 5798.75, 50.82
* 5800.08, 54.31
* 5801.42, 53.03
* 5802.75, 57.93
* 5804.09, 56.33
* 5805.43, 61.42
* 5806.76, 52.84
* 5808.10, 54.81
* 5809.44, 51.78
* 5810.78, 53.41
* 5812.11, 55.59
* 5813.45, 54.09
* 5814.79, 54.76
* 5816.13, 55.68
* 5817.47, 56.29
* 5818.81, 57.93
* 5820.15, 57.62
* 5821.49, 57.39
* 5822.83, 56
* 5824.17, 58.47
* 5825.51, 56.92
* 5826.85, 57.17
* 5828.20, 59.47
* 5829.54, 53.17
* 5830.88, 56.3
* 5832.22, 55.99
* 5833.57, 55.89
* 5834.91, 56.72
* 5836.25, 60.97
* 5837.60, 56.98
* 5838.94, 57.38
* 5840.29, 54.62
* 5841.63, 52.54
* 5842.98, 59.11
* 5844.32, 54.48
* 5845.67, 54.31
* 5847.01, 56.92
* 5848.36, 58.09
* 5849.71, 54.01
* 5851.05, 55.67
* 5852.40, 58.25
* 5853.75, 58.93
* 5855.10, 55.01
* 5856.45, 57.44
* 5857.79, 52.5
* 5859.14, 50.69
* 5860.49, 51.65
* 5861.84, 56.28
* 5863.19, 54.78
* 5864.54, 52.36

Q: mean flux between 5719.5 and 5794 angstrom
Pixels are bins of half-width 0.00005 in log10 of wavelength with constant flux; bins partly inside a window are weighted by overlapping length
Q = 55.6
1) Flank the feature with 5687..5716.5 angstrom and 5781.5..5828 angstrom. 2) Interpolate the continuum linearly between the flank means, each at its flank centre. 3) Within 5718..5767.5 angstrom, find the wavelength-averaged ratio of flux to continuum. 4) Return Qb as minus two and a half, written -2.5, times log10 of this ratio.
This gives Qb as -0.02 mag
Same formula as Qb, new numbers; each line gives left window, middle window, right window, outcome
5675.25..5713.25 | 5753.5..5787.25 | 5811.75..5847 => 0.013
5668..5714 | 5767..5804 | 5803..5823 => 0.007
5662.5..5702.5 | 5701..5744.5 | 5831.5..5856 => -0.007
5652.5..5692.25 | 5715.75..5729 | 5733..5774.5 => 0.004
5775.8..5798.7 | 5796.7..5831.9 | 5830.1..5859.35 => -0.007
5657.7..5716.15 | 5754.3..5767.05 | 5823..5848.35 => 0.021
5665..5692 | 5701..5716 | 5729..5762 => 0.021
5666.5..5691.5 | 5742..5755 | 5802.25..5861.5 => -0.025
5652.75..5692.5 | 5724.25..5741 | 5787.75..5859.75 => -0.024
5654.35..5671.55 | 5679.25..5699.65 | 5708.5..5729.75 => 0.003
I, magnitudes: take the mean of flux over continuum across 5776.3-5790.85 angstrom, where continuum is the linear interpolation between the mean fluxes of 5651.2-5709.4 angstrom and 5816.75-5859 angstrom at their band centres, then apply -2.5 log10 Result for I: 0.03 mag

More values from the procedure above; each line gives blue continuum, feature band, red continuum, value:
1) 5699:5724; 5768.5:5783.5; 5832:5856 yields 0.00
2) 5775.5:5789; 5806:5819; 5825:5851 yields 0.02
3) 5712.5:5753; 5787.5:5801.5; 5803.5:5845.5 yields 0.03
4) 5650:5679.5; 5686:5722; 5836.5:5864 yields 0.02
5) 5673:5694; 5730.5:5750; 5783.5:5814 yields -0.04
